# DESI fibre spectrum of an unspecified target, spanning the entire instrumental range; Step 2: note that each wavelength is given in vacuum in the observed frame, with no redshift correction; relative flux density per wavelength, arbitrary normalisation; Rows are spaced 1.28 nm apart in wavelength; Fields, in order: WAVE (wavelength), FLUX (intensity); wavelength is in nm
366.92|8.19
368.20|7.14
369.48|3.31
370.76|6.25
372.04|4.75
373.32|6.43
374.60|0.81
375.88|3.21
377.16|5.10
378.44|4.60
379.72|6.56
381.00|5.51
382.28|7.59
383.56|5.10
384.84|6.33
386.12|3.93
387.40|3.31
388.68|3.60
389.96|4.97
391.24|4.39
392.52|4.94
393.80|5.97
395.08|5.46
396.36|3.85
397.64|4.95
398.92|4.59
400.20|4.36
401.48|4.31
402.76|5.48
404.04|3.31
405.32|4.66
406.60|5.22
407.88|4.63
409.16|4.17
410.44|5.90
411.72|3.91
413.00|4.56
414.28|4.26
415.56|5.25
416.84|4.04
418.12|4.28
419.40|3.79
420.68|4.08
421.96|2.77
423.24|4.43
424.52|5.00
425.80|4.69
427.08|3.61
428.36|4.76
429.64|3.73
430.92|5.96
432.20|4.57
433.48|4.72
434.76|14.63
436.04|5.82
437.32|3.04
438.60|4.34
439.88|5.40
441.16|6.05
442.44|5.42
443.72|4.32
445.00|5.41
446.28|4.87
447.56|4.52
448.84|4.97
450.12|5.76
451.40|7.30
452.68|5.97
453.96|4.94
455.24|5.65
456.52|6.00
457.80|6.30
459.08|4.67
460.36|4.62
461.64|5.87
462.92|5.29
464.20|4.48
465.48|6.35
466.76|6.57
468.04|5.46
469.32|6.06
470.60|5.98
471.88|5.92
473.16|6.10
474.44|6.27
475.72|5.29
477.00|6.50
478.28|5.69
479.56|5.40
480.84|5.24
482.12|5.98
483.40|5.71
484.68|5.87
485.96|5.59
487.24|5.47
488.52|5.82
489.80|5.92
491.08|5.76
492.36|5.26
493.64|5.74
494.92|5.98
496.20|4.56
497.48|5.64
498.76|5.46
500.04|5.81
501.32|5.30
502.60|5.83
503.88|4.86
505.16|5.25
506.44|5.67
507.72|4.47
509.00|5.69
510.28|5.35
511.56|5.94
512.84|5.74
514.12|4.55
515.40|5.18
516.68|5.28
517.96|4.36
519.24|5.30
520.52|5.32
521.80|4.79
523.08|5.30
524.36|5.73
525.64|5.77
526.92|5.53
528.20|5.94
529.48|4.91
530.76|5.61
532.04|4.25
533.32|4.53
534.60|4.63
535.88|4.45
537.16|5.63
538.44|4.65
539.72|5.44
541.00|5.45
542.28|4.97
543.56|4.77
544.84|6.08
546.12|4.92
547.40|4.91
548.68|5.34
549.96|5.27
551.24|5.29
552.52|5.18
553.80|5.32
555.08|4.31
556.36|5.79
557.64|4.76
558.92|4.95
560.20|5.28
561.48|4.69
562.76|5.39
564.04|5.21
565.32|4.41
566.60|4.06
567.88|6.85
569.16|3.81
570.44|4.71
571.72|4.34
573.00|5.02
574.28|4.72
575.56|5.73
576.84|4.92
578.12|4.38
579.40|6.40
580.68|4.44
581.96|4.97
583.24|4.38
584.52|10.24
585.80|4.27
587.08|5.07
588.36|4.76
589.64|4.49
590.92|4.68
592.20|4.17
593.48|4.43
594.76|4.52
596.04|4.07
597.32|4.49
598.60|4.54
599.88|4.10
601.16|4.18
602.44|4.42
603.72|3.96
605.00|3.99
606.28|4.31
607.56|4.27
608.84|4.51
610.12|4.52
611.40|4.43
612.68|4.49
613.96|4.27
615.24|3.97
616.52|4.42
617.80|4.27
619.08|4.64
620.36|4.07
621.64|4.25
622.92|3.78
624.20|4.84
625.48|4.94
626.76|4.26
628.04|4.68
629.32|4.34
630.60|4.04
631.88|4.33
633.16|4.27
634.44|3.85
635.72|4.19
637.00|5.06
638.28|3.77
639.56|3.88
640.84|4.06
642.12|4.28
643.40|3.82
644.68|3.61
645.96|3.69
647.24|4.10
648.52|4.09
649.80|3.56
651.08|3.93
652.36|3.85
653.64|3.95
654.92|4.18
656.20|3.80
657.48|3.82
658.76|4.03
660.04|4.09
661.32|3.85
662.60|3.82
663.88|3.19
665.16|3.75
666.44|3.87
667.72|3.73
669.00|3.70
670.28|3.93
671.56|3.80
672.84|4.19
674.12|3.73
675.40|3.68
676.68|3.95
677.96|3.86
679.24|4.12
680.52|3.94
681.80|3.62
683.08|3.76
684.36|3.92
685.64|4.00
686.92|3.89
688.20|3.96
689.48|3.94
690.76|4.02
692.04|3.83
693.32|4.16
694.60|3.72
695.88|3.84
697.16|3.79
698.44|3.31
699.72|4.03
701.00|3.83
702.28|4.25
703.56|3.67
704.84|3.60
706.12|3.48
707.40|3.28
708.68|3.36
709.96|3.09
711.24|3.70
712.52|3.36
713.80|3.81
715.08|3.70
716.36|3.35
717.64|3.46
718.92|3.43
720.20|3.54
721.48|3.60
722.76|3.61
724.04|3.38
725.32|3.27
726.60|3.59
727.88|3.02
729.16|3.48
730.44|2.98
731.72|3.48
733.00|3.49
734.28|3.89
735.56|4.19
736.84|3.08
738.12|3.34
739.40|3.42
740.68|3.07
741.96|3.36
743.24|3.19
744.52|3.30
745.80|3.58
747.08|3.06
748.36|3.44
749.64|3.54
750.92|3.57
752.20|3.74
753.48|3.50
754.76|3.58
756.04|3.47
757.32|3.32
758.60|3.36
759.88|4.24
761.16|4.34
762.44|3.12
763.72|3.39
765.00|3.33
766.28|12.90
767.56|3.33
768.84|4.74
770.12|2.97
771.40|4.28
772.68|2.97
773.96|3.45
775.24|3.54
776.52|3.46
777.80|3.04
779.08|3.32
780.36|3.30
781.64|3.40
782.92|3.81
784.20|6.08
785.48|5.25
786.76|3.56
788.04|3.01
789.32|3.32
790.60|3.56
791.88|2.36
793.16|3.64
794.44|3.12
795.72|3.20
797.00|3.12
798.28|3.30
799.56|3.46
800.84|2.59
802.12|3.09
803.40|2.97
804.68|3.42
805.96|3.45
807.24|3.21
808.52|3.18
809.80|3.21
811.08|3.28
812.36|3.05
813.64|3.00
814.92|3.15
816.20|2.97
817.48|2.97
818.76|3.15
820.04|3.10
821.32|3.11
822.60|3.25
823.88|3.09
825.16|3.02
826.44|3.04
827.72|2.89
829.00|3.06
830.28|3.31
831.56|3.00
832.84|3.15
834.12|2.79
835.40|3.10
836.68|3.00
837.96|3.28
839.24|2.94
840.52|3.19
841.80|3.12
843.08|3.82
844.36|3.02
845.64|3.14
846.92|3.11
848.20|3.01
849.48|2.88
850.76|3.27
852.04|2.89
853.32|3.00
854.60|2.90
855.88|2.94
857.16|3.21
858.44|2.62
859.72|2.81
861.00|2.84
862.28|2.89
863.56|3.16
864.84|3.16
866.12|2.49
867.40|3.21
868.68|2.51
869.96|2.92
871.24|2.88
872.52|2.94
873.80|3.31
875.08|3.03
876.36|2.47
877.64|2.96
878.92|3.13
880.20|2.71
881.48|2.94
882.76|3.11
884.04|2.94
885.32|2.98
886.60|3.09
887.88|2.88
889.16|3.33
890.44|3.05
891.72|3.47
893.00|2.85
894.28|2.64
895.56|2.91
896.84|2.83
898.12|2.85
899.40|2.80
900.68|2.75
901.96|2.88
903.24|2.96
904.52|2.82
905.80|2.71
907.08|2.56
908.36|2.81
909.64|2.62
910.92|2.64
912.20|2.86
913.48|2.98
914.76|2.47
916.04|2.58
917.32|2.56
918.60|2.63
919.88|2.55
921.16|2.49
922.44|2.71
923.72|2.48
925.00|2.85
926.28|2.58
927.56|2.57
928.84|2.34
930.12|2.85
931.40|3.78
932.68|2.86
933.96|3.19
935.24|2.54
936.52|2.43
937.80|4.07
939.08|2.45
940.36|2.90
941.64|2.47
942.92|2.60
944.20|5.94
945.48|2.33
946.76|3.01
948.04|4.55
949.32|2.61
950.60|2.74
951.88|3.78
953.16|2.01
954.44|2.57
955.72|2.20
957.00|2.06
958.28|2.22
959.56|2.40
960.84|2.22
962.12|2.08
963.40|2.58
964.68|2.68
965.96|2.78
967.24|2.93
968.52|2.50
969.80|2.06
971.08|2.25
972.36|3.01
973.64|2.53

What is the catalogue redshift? 0.17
